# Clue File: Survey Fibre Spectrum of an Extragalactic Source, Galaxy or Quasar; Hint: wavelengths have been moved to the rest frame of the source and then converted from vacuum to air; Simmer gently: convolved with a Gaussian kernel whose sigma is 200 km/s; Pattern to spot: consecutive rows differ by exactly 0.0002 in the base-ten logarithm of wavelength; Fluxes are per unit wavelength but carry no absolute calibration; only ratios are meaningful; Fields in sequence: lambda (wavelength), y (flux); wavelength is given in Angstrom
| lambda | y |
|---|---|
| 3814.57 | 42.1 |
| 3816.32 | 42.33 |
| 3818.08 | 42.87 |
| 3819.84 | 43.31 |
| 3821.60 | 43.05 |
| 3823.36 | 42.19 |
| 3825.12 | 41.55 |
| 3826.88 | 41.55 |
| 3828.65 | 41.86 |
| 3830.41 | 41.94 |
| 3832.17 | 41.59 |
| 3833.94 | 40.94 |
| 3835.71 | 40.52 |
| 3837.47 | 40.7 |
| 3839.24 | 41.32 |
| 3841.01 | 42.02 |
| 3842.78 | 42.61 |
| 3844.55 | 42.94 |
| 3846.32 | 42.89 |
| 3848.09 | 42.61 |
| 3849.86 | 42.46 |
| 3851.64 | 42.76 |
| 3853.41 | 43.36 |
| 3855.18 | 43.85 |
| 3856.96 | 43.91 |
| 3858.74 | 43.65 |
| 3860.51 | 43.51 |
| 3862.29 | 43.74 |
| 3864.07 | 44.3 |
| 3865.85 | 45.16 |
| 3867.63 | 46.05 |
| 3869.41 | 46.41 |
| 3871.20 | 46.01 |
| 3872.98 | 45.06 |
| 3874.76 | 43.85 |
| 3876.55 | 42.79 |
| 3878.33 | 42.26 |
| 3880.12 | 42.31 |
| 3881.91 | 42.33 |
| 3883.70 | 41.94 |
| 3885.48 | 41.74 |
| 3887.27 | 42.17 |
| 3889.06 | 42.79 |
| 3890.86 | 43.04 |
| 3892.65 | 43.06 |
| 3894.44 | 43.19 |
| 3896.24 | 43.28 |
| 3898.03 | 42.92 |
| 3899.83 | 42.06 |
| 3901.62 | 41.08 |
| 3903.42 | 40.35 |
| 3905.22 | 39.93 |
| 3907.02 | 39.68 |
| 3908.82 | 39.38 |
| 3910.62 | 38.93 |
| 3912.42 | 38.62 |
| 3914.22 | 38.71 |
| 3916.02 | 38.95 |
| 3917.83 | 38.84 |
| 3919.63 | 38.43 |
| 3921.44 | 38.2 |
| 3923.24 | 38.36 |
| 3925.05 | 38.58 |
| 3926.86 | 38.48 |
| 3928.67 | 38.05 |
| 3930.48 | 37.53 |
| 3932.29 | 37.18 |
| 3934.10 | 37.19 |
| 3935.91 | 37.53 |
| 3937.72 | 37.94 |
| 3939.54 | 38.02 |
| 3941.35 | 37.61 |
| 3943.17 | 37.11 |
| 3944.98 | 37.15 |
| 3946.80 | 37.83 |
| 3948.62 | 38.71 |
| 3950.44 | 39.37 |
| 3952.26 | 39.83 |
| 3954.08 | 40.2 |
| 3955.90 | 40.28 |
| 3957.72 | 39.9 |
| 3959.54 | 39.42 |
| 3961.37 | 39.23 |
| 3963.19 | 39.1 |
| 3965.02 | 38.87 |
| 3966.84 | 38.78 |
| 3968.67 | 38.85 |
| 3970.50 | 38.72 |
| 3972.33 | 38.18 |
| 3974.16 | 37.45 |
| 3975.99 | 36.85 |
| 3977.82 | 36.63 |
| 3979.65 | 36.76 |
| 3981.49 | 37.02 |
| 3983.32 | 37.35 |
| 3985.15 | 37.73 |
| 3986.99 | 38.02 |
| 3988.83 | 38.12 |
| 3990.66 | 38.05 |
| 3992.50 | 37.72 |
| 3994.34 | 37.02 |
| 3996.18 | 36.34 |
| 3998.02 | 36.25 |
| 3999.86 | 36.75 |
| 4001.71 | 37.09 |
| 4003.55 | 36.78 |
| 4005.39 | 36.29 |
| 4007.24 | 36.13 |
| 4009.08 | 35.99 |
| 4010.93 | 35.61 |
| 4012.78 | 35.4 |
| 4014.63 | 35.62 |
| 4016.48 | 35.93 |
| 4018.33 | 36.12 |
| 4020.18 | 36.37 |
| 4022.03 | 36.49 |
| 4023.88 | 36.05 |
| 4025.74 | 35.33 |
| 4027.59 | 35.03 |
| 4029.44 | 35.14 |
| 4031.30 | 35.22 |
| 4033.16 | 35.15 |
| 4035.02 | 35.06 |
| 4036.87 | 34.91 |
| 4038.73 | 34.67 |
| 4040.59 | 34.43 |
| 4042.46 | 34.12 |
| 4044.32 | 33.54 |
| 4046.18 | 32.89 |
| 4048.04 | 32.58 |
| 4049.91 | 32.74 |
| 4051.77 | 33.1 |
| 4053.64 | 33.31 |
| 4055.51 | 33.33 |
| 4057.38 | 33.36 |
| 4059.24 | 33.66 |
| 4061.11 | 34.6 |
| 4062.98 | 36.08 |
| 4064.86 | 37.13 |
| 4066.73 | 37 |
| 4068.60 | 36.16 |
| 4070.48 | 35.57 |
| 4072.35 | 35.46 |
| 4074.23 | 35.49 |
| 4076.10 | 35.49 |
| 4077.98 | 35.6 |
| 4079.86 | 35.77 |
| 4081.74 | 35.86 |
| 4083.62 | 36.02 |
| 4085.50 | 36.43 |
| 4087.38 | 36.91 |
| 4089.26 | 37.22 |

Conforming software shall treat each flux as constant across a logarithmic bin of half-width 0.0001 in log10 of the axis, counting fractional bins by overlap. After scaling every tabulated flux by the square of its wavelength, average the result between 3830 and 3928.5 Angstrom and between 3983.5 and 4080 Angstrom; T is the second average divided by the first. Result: 0.92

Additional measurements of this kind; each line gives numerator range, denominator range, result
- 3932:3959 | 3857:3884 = 0.91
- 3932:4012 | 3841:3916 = 0.93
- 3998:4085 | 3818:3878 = 0.90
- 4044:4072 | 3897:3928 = 0.94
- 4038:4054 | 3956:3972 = 0.89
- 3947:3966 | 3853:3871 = 0.93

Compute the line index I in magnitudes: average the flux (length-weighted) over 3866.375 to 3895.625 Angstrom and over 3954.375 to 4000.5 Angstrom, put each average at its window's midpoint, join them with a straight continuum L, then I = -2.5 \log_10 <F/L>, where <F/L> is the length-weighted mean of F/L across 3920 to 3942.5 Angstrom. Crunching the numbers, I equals 0.076 mag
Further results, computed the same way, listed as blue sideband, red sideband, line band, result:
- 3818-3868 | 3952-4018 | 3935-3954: 0.02 mag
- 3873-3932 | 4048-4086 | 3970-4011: 0.02 mag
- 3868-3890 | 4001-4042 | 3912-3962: 0.05 mag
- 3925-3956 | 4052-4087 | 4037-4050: 0.07 mag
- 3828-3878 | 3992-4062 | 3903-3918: 0.03 mag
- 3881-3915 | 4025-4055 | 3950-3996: -0.02 mag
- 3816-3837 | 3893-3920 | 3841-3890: -0.06 mag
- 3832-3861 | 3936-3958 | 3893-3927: 0.00 mag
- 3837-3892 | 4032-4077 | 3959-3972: -0.01 mag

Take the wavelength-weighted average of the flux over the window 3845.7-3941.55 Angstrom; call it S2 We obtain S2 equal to 41.4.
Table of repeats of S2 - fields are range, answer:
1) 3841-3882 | 43.7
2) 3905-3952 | 38.3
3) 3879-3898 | 42.6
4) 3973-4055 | 35.8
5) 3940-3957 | 38.7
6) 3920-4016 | 37.7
